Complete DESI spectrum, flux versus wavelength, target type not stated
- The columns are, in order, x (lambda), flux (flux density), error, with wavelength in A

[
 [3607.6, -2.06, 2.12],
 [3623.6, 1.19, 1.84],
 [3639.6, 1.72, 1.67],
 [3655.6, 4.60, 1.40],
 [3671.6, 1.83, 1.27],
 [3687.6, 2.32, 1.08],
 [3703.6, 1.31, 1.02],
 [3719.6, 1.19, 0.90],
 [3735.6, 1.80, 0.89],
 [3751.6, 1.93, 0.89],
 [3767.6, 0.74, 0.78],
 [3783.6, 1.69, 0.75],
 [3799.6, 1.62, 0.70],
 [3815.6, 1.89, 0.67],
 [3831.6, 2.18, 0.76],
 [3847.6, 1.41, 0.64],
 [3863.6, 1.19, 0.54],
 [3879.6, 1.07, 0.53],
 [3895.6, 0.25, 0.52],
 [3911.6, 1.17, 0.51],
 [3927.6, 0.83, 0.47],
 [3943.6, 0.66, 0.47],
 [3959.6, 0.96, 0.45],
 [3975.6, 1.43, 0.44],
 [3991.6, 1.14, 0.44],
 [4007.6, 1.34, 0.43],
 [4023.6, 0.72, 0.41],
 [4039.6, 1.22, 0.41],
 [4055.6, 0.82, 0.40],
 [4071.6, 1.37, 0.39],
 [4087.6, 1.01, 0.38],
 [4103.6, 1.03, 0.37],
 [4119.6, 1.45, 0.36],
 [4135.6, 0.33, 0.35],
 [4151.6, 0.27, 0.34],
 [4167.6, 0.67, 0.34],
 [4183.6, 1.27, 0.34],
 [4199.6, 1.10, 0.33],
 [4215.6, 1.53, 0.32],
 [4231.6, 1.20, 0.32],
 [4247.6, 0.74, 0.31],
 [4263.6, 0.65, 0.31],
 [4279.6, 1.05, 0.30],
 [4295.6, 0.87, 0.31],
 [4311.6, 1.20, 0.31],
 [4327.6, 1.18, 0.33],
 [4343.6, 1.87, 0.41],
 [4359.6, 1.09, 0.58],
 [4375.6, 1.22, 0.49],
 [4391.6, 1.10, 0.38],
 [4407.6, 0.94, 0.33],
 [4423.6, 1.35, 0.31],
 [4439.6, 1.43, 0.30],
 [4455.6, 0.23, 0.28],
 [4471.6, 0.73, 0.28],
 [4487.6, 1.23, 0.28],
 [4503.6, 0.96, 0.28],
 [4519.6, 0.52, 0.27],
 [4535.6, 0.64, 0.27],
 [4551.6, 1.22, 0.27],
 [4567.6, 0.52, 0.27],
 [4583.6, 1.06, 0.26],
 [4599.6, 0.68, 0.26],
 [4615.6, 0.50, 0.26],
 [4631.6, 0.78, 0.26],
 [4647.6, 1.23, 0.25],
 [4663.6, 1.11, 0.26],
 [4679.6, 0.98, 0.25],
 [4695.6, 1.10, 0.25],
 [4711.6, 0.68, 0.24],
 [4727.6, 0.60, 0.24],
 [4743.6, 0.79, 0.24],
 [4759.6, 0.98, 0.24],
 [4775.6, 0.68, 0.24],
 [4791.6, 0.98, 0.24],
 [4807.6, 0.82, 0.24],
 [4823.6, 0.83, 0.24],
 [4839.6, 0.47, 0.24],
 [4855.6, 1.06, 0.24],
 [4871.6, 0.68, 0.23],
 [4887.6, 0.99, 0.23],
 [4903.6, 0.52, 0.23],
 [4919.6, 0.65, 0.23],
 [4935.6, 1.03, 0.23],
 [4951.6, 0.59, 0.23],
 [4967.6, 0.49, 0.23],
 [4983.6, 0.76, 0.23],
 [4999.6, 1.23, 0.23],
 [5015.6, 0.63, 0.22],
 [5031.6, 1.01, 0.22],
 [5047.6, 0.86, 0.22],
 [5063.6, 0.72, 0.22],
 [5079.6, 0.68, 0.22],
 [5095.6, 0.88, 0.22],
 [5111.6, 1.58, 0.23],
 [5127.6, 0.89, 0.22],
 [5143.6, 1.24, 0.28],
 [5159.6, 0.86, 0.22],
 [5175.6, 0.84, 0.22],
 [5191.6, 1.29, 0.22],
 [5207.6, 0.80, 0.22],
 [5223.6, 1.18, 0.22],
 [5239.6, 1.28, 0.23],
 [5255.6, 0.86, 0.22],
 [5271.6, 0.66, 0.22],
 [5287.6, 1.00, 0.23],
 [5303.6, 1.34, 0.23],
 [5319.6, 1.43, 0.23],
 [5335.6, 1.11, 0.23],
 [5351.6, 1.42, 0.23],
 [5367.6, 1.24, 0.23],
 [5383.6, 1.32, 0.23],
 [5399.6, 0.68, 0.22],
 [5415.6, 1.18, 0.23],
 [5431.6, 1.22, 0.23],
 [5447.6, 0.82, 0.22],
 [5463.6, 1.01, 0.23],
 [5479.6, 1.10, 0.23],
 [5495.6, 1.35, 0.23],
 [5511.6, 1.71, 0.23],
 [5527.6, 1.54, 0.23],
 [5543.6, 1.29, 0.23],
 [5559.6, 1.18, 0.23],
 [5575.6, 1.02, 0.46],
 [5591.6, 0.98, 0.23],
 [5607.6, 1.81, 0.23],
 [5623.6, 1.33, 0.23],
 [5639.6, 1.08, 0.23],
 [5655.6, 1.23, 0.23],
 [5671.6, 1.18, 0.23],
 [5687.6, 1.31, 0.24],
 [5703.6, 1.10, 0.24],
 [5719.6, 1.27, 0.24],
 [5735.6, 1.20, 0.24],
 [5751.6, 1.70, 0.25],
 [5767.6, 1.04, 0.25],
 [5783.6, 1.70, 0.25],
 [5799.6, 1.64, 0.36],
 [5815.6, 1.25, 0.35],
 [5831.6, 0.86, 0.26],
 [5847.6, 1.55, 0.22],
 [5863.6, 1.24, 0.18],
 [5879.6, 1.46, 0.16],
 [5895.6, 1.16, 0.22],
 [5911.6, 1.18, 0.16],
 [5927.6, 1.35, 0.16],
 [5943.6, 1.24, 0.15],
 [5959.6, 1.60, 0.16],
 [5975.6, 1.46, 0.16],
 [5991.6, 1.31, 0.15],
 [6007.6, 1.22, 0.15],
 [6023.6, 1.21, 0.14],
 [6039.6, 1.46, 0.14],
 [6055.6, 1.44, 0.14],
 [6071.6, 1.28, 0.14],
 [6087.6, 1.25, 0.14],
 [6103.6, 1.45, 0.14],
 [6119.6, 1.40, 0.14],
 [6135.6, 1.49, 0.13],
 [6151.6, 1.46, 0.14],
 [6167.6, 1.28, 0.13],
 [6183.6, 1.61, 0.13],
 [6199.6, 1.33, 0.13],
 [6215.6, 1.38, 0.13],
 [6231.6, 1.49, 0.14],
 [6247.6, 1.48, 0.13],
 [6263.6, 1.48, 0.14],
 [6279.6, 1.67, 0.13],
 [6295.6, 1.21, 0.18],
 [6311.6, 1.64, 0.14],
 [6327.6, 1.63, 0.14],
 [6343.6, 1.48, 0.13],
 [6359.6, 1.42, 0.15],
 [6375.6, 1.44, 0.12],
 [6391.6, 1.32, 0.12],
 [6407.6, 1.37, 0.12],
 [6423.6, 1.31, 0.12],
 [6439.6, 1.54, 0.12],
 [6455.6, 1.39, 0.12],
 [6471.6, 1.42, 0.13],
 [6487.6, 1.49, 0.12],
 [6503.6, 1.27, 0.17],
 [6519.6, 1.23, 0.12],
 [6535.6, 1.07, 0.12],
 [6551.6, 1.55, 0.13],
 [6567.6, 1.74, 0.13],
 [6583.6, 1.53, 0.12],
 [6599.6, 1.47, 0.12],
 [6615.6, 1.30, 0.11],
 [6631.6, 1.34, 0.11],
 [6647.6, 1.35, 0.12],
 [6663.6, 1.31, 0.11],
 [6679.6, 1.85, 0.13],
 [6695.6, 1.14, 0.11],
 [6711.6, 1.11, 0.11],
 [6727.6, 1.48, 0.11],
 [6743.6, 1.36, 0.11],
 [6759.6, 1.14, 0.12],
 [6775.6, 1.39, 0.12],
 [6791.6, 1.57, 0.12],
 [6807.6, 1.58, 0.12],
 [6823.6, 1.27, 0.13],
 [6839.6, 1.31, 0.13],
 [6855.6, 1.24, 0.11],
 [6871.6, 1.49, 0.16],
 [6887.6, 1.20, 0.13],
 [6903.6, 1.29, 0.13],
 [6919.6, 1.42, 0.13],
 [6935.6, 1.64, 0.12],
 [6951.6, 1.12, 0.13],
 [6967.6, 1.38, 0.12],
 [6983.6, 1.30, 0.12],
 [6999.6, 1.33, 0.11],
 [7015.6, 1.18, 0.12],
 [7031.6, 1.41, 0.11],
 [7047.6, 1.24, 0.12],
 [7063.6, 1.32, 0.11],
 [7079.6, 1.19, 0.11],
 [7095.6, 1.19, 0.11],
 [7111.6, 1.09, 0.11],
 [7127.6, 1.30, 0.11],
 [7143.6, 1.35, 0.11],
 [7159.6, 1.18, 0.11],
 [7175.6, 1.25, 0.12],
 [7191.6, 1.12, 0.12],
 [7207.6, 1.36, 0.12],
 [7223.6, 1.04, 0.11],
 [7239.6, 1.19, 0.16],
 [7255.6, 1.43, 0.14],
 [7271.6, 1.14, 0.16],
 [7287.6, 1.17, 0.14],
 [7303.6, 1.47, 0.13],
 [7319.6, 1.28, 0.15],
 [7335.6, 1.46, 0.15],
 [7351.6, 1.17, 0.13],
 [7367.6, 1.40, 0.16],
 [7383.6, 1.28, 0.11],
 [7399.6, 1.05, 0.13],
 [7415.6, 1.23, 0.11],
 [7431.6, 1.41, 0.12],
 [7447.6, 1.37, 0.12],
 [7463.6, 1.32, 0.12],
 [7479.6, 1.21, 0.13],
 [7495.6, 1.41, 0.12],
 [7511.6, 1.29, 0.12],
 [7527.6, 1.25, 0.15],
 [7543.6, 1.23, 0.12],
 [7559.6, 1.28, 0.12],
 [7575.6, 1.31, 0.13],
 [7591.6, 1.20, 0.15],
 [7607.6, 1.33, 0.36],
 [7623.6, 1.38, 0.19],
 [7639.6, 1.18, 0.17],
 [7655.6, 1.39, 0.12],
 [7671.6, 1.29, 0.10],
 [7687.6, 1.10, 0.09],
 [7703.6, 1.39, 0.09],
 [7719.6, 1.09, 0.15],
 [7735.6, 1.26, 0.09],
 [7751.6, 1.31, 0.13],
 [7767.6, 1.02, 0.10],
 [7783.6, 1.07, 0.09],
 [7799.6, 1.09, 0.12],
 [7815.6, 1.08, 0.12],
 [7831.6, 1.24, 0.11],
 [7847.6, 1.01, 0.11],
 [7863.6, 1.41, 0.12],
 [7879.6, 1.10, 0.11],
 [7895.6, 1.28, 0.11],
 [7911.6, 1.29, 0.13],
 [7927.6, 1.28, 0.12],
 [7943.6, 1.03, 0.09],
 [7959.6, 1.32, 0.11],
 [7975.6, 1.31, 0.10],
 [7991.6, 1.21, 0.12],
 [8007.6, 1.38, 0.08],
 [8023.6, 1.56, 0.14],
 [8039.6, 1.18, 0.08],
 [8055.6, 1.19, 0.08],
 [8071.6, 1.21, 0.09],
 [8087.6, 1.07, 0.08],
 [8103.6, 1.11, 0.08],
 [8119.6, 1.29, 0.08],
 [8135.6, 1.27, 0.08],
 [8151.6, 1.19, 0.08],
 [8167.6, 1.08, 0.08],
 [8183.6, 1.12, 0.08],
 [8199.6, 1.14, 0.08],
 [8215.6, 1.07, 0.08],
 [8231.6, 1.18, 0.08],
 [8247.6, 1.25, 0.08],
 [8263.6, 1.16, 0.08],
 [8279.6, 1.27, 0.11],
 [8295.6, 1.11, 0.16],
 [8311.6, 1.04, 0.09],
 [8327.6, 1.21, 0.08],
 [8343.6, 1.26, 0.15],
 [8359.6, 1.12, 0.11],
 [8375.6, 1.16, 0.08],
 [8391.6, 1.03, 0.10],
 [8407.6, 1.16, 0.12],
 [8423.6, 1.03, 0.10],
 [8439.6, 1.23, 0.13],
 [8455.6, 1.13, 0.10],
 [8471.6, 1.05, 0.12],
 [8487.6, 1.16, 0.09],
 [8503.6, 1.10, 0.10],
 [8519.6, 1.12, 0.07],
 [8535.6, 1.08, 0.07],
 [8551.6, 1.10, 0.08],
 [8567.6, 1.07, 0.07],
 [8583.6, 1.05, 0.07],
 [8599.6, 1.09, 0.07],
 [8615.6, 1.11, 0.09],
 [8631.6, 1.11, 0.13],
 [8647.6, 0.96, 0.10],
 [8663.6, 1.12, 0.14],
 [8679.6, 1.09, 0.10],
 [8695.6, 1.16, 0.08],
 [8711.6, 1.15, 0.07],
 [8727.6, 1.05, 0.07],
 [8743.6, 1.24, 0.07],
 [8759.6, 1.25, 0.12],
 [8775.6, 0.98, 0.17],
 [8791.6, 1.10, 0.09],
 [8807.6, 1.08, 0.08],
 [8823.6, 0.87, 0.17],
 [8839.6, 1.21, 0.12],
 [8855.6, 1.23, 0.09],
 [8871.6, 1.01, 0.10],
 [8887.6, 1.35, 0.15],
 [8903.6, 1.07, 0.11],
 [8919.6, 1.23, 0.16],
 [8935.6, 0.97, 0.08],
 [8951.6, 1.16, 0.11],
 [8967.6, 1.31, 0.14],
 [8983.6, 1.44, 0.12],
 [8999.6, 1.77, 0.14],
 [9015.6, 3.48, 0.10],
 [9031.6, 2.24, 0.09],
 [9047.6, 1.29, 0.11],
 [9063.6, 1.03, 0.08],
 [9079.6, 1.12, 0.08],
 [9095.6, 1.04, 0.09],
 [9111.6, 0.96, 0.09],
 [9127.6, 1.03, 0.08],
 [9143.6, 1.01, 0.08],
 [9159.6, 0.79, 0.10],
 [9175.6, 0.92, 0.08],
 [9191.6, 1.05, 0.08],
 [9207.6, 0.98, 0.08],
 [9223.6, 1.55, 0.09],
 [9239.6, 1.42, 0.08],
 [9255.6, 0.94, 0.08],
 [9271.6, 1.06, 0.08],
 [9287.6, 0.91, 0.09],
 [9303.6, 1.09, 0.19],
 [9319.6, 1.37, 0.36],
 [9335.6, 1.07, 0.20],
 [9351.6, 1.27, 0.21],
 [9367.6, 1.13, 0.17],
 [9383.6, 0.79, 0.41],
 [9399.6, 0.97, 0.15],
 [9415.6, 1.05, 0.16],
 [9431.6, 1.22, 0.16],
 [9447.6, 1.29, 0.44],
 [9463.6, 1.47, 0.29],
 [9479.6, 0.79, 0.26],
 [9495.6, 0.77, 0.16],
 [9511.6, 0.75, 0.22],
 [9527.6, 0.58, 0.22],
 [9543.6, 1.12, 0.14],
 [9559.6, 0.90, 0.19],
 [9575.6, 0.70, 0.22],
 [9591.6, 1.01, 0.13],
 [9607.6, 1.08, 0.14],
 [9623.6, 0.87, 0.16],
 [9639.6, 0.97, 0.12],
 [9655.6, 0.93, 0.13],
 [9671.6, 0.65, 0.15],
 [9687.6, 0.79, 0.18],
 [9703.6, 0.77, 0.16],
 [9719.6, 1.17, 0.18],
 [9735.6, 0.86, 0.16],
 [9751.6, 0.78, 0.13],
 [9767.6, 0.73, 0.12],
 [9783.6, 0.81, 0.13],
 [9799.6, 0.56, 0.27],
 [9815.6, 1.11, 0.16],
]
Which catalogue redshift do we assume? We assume 0.37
